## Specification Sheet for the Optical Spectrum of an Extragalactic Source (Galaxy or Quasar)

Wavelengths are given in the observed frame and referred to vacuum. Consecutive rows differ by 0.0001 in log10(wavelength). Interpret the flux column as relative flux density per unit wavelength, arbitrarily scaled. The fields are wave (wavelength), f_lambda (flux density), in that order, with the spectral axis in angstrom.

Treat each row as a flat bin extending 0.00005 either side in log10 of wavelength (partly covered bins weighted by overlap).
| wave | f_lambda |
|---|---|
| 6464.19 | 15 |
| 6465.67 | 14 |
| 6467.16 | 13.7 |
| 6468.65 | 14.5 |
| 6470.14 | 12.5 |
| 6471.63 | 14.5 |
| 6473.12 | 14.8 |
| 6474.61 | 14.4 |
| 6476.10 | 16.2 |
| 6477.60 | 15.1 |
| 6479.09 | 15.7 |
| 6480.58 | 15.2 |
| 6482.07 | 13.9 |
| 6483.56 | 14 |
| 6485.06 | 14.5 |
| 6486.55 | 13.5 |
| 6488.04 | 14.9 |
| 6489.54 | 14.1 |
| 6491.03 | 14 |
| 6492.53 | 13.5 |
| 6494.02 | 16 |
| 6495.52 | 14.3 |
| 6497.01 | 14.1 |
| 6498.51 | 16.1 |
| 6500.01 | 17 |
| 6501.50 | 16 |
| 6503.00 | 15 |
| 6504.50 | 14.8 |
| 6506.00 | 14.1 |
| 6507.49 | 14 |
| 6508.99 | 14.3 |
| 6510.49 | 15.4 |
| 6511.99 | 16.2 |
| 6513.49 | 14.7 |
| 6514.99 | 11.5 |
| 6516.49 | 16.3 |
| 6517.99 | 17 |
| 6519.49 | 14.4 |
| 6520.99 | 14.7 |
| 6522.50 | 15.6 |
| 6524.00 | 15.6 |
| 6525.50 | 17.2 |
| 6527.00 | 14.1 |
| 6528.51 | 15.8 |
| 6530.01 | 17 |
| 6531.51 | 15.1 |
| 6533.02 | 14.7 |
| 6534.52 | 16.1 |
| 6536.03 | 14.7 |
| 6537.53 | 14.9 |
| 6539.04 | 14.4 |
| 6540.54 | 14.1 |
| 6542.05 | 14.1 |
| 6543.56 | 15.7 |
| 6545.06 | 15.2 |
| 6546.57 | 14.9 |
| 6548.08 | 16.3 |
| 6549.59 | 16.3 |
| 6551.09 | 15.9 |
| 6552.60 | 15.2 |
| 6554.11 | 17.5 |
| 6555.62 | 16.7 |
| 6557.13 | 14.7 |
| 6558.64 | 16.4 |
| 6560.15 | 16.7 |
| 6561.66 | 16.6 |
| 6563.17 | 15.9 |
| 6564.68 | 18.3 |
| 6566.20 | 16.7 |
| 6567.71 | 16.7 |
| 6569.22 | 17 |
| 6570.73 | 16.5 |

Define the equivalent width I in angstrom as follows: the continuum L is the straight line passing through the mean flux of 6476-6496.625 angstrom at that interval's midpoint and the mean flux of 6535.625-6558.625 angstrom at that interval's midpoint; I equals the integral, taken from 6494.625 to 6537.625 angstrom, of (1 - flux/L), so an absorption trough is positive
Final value -0.6 angstrom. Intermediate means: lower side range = 14.6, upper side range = 15.4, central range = 15.2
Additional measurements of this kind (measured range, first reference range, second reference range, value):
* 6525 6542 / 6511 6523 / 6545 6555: 0.3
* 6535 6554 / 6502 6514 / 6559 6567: 1.1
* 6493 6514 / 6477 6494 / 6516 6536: -0.2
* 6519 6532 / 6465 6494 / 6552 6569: 0.1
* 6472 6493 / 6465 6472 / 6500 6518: -0.6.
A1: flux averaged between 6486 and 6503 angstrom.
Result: 14.9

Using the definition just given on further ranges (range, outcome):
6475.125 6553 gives 15.1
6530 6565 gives 15.7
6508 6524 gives 15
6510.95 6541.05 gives 15.2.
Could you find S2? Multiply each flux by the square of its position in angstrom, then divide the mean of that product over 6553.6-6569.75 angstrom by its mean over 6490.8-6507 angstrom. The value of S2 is 1.13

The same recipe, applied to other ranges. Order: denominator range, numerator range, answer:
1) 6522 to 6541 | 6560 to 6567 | 1.11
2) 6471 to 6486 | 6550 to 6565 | 1.13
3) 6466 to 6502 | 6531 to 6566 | 1.09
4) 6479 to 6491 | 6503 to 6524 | 1.04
